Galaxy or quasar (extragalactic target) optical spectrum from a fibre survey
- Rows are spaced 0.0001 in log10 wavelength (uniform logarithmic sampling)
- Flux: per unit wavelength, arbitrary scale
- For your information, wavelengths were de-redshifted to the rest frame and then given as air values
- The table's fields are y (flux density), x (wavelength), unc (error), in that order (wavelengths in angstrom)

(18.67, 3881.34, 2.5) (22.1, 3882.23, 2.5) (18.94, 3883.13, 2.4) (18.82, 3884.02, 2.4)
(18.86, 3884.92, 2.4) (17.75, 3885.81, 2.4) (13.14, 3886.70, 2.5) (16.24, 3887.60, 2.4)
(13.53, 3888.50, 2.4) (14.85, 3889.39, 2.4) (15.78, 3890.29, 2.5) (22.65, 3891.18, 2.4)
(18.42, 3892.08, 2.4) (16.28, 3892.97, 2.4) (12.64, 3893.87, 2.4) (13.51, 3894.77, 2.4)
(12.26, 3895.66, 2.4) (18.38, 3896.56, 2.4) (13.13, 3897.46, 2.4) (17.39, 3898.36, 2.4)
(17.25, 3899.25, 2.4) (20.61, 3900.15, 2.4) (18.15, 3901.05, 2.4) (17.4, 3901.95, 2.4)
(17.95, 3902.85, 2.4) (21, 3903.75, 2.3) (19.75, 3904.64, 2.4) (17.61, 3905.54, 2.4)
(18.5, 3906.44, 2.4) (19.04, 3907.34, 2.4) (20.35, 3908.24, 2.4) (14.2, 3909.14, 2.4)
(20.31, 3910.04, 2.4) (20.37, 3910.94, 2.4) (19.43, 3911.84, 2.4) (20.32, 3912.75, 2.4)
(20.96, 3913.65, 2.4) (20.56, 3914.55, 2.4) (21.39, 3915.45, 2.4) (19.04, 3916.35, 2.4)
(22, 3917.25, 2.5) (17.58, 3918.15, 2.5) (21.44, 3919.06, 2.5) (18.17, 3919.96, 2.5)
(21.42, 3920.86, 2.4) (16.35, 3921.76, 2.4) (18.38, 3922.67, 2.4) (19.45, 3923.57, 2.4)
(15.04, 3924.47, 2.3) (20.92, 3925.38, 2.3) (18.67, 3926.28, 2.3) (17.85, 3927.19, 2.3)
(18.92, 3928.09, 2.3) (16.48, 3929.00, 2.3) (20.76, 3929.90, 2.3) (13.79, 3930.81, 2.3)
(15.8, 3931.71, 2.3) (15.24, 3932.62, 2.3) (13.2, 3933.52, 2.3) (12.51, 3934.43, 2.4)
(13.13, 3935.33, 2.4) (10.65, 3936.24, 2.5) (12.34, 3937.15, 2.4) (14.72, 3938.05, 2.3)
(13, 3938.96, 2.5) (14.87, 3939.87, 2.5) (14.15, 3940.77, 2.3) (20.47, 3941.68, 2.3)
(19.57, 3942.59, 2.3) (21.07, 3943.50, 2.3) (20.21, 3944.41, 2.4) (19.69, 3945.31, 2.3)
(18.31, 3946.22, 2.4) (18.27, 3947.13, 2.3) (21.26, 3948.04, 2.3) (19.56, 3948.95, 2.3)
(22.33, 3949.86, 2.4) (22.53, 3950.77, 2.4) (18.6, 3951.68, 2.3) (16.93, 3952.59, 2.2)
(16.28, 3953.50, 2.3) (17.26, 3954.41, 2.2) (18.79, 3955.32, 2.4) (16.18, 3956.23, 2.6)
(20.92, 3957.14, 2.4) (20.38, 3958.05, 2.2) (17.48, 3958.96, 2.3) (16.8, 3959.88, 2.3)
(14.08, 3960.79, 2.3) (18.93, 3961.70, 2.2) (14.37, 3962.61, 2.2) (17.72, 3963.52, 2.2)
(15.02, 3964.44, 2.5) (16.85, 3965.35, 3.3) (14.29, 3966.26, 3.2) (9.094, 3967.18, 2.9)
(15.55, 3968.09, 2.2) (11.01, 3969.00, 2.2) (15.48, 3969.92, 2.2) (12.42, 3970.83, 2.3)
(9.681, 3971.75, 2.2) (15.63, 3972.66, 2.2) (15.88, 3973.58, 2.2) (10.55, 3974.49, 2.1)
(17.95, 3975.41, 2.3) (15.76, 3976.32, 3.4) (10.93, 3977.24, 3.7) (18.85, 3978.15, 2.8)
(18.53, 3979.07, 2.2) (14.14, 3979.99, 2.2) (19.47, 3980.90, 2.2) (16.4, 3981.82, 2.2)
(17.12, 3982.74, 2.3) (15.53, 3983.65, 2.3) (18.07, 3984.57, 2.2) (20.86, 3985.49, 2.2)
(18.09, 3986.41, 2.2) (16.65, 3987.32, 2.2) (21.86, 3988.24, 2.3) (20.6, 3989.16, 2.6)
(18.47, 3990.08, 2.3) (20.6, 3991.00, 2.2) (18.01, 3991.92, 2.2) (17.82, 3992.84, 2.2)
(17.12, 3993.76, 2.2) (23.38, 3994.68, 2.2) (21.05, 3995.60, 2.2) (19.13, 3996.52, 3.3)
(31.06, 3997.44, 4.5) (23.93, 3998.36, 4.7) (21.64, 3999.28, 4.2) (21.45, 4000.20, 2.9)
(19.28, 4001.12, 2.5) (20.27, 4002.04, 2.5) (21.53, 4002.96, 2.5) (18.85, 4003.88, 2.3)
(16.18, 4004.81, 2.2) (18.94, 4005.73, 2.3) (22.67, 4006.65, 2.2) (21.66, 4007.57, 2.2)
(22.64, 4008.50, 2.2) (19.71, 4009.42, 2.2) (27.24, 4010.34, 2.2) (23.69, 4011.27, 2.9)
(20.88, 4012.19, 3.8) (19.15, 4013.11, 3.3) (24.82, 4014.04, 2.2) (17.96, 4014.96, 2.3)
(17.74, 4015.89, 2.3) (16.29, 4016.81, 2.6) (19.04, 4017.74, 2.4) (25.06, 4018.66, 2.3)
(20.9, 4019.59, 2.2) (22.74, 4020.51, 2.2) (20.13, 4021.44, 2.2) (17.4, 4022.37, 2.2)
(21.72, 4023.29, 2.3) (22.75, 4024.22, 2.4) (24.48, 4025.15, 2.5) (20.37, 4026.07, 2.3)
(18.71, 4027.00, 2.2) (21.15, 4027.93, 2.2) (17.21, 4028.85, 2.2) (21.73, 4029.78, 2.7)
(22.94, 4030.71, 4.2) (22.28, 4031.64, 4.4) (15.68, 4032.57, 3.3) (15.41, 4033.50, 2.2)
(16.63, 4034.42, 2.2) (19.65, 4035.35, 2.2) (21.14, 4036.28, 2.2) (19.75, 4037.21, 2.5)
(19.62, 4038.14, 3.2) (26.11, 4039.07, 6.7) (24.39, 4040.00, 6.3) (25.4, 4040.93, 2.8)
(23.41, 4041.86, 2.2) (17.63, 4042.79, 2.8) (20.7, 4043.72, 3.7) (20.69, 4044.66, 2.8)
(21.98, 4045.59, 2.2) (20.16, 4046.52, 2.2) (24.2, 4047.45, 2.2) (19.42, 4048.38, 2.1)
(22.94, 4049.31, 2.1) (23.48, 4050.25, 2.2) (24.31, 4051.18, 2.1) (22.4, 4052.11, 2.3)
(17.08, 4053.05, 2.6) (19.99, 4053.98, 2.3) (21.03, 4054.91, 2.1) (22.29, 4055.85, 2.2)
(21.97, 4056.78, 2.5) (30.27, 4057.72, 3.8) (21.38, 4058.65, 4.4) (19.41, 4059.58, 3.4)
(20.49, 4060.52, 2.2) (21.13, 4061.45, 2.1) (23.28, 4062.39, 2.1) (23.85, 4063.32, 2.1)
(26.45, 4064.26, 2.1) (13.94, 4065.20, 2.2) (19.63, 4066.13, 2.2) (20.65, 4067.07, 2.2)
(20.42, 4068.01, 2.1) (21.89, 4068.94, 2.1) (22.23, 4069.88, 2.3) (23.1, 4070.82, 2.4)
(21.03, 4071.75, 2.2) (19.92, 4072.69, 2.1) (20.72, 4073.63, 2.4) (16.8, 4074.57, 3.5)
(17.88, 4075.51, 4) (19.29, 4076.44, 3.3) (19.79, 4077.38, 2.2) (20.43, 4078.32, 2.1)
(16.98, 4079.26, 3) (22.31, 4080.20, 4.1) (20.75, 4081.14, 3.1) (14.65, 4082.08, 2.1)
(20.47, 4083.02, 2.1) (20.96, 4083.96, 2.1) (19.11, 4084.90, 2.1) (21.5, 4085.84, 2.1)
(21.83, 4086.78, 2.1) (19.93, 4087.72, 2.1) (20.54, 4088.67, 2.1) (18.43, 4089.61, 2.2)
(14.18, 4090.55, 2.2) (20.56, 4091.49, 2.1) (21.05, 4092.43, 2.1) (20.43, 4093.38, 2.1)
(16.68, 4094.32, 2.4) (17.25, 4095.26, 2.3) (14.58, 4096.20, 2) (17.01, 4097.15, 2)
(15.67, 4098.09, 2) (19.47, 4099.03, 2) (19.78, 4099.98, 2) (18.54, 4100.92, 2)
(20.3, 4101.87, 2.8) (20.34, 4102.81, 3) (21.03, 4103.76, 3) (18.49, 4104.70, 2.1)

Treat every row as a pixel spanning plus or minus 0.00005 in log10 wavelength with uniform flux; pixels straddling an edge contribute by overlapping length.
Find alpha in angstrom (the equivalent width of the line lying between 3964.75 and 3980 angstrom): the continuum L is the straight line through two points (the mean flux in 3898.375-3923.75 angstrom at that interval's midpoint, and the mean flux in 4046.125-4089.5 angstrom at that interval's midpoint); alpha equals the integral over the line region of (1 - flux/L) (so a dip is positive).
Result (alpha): 4.3 angstrom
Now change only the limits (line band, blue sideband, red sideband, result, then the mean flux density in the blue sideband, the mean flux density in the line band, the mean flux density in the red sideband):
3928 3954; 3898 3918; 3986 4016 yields 3.6 angstrom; 19.2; 17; 20.8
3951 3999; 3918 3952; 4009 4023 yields 4.8 angstrom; 17.5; 17.3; 20.9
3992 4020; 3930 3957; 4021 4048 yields -2.0 angstrom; 17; 21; 20.8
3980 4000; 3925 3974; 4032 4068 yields -1.4 angstrom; 16.6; 19.7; 21.3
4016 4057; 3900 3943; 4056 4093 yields -2.3 angstrom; 17.8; 20.9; 20.5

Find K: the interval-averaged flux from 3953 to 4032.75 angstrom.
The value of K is 18.7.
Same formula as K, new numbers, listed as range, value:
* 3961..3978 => 14.4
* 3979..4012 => 20.1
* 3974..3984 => 15.9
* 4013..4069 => 21.1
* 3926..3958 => 17.3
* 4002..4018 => 20.5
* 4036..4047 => 21.8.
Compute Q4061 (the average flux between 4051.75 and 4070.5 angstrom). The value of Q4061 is 21.5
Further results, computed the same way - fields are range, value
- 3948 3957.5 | 19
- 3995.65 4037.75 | 20.7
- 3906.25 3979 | 17.2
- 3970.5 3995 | 17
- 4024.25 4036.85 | 19.9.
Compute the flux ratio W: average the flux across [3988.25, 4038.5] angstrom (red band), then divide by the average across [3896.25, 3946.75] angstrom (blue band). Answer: 1.15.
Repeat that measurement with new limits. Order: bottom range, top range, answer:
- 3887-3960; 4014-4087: 1.17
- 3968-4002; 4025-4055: 1.17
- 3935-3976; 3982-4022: 1.24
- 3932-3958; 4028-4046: 1.20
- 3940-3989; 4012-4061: 1.23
